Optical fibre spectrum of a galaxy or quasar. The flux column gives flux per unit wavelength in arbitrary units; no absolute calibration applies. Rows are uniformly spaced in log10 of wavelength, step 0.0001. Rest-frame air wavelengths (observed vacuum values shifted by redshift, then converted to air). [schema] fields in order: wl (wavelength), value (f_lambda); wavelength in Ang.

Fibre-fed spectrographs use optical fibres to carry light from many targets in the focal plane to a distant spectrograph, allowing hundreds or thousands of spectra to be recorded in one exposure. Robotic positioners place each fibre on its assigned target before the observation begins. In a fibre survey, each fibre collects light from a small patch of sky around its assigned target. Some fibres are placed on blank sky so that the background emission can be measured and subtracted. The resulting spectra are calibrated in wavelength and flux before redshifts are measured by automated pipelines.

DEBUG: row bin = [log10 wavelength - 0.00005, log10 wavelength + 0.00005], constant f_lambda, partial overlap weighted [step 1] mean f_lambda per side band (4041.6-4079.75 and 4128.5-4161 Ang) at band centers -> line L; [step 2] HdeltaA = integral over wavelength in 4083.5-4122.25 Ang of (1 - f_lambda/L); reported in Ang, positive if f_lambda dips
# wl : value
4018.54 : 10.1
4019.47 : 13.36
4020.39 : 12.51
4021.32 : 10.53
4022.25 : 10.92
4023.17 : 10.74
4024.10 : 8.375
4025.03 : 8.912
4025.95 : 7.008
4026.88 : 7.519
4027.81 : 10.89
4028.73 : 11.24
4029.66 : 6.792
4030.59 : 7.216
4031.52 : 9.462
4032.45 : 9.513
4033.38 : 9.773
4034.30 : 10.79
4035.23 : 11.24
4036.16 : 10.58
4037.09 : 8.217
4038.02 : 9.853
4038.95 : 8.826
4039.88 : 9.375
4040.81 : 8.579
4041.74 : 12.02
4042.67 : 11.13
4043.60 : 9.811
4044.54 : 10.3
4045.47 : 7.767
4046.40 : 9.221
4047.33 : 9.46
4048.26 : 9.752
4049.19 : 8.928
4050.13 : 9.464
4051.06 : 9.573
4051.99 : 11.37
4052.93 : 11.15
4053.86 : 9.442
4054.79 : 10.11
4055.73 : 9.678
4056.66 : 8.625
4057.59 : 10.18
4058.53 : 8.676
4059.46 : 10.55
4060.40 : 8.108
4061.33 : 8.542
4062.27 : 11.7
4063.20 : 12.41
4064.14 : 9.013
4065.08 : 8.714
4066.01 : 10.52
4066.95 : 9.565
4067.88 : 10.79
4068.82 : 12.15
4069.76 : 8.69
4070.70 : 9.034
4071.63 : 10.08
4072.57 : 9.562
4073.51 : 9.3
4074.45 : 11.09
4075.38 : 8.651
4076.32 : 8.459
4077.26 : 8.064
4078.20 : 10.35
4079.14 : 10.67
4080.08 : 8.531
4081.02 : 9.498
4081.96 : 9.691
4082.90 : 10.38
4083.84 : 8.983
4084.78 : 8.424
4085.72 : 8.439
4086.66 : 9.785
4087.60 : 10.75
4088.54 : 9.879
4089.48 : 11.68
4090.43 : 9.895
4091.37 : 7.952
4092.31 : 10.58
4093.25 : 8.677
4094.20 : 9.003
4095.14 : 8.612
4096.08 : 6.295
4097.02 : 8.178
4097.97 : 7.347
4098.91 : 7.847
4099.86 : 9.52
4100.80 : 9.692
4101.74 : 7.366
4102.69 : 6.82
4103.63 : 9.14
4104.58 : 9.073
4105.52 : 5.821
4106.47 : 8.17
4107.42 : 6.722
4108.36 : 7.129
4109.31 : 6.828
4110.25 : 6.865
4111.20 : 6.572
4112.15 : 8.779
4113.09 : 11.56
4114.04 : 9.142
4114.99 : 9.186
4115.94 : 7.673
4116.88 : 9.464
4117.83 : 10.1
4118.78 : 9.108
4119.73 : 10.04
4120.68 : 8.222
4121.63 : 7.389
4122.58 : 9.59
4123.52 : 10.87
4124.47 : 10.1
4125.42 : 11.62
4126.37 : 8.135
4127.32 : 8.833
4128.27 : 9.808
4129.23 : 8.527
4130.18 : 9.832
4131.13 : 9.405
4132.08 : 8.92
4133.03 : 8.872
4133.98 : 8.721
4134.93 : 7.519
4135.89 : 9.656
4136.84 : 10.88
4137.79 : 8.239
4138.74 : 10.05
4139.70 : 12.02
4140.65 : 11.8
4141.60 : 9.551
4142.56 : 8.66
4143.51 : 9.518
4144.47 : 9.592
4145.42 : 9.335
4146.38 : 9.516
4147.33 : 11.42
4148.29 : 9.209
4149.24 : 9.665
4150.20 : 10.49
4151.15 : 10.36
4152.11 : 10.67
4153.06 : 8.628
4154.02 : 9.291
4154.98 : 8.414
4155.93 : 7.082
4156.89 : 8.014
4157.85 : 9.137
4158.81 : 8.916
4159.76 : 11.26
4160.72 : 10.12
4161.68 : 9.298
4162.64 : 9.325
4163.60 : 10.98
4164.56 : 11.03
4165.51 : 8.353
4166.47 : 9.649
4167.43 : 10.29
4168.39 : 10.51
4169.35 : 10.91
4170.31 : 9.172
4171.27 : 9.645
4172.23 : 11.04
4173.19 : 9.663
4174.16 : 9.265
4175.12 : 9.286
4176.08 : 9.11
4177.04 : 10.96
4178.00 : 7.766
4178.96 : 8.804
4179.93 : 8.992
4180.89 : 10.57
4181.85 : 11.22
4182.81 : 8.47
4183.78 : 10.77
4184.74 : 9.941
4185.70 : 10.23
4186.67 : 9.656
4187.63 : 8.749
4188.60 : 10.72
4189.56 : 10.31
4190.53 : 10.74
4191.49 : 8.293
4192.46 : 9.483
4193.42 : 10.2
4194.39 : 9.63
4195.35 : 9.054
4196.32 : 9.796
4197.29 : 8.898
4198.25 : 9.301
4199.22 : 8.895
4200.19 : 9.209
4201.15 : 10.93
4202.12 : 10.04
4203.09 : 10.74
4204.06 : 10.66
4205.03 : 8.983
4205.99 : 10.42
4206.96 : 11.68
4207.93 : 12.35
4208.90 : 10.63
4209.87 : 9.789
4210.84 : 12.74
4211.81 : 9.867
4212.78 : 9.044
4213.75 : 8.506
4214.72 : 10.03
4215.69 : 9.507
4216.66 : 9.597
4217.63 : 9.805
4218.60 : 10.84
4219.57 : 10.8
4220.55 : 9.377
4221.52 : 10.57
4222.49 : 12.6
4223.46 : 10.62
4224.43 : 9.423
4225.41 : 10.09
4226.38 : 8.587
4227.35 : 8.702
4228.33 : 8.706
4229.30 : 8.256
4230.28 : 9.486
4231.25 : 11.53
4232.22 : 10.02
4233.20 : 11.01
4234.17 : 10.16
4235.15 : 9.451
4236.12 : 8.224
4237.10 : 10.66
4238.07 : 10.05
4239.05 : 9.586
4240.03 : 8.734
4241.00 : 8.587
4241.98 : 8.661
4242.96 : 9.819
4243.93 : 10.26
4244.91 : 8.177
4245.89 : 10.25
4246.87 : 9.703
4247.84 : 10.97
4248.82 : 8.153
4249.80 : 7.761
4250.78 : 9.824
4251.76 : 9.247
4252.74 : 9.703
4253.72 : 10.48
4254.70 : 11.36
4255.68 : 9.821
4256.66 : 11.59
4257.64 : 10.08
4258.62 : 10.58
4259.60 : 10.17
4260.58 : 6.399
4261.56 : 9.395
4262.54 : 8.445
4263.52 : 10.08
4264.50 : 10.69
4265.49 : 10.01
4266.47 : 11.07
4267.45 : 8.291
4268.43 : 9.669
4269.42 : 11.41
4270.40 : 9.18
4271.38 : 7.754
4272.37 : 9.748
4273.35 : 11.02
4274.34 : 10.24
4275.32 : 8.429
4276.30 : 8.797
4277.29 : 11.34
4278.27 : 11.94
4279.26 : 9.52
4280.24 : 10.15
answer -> 4.2 Ang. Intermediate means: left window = 9.8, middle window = 8.6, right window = 9.51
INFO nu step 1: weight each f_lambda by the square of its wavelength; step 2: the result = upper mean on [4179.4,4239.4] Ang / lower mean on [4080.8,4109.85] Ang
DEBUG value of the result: 1.22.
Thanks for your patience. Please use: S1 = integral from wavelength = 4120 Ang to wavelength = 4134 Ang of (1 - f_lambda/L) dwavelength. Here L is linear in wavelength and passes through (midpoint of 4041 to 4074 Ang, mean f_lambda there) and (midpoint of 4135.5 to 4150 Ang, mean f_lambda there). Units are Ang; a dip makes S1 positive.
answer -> 0.92 Ang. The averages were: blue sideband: 9.86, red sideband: 9.95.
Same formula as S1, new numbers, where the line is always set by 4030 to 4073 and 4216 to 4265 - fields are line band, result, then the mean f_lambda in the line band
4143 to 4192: 0.3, 9.69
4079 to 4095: 0.4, 9.53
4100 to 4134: 3.6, 8.74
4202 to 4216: -0.9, 10.3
